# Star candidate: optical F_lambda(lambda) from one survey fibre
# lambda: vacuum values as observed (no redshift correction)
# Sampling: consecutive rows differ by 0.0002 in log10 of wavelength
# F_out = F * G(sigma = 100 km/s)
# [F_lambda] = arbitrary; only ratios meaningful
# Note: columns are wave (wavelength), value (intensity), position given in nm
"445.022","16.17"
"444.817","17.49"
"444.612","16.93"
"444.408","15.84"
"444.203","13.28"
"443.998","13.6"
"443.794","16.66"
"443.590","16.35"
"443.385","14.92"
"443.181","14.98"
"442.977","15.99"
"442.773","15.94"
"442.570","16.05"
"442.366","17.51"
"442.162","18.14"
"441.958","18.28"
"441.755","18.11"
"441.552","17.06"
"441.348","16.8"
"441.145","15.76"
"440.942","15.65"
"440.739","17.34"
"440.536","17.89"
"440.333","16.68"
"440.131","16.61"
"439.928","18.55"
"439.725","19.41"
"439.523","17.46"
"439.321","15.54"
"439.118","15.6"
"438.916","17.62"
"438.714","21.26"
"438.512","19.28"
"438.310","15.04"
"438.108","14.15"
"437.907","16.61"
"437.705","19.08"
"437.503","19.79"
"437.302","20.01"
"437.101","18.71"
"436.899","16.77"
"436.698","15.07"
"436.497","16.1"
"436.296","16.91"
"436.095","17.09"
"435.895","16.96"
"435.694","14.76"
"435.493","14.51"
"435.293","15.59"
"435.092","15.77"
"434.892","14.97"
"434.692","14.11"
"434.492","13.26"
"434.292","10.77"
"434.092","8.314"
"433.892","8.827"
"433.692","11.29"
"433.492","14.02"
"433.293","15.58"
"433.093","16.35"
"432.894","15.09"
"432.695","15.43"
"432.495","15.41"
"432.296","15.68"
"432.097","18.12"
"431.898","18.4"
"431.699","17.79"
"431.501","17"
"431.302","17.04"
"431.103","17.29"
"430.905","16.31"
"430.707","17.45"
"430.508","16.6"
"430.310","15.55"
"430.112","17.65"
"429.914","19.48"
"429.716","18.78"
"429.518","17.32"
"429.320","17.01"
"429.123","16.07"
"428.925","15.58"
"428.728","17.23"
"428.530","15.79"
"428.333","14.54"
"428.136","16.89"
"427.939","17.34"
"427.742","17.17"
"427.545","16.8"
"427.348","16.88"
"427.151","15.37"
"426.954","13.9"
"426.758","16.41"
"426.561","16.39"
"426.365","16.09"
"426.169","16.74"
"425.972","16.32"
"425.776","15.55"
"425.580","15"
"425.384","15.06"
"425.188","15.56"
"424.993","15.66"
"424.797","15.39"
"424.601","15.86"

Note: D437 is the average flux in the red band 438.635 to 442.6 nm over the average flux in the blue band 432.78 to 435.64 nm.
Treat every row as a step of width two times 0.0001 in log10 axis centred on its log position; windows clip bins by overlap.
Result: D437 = 1.29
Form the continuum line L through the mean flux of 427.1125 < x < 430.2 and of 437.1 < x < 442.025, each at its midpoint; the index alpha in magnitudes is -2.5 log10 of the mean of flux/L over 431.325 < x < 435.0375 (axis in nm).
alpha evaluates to 0.18 mag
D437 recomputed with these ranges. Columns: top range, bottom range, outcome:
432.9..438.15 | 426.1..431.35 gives 0.91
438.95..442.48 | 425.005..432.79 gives 1.04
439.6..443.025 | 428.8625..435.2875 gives 1.10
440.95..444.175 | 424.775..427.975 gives 1.02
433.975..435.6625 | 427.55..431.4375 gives 0.79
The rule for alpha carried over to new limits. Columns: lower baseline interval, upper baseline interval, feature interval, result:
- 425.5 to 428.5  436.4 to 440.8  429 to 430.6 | -0.055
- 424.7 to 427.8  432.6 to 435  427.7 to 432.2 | -0.175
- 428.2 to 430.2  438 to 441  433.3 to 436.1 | 0.253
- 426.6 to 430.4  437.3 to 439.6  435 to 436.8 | 0.093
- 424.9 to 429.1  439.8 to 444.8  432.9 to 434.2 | 0.276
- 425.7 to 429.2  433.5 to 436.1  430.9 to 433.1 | -0.153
